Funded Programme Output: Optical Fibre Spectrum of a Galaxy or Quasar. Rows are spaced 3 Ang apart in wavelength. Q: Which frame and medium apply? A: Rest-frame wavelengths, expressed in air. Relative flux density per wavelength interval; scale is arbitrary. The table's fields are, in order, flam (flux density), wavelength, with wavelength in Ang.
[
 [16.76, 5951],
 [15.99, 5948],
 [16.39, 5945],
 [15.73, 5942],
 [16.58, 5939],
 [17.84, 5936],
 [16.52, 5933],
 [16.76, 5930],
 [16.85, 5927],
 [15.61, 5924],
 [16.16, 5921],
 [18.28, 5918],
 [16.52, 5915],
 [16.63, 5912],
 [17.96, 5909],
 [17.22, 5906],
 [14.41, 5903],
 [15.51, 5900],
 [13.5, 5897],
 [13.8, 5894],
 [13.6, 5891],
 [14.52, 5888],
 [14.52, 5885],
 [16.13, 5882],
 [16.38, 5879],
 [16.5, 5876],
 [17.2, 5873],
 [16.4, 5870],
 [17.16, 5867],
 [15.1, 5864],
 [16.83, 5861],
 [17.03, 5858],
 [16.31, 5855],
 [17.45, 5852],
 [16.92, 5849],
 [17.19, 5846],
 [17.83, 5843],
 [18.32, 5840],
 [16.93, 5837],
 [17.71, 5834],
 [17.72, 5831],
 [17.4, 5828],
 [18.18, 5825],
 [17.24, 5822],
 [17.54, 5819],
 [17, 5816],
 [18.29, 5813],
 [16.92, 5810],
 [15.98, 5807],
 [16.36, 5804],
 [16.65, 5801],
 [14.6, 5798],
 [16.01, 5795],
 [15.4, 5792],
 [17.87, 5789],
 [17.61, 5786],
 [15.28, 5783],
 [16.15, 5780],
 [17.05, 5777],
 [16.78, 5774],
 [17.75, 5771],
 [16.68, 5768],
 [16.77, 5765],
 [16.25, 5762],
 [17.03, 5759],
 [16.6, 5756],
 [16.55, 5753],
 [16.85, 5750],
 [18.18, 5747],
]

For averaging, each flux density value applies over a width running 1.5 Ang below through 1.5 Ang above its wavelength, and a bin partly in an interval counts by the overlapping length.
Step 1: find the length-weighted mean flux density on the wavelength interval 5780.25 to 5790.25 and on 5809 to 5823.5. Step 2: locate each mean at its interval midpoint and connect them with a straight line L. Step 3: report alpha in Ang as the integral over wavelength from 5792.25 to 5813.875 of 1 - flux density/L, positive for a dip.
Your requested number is 1.1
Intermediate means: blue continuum 16.8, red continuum 17.4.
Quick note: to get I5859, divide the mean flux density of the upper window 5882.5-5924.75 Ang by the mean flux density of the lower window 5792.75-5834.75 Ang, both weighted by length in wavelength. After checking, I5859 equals 0.9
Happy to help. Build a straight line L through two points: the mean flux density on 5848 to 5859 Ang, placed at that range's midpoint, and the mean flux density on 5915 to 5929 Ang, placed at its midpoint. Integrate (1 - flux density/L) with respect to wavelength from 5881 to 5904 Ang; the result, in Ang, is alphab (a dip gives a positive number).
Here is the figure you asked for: 3.2 Ang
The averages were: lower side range 16.9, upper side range 16.7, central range 14.5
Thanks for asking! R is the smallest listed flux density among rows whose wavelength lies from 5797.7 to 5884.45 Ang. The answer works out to 14.6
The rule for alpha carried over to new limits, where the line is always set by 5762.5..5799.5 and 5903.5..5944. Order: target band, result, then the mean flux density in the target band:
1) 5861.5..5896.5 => 2.4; 15.6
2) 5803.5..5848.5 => -2.2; 17.4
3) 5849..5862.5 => -0.2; 16.9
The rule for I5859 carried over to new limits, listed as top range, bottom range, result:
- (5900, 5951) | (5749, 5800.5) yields 1.00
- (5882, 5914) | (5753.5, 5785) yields 0.92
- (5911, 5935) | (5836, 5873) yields 0.98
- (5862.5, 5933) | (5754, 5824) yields 0.96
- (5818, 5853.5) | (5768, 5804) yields 1.06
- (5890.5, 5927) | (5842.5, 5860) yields 0.93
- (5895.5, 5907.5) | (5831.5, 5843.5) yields 0.86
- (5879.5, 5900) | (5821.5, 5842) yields 0.82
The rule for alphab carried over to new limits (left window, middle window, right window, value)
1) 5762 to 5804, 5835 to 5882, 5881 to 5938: -2.1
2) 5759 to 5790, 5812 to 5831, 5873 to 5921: -1.4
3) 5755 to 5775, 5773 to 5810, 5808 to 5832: 1.8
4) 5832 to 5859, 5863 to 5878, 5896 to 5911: 0.1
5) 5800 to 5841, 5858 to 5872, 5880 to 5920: -0.1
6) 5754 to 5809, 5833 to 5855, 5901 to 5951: -1.1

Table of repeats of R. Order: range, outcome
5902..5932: 14.41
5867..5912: 13.5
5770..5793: 15.28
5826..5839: 16.93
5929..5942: 15.73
